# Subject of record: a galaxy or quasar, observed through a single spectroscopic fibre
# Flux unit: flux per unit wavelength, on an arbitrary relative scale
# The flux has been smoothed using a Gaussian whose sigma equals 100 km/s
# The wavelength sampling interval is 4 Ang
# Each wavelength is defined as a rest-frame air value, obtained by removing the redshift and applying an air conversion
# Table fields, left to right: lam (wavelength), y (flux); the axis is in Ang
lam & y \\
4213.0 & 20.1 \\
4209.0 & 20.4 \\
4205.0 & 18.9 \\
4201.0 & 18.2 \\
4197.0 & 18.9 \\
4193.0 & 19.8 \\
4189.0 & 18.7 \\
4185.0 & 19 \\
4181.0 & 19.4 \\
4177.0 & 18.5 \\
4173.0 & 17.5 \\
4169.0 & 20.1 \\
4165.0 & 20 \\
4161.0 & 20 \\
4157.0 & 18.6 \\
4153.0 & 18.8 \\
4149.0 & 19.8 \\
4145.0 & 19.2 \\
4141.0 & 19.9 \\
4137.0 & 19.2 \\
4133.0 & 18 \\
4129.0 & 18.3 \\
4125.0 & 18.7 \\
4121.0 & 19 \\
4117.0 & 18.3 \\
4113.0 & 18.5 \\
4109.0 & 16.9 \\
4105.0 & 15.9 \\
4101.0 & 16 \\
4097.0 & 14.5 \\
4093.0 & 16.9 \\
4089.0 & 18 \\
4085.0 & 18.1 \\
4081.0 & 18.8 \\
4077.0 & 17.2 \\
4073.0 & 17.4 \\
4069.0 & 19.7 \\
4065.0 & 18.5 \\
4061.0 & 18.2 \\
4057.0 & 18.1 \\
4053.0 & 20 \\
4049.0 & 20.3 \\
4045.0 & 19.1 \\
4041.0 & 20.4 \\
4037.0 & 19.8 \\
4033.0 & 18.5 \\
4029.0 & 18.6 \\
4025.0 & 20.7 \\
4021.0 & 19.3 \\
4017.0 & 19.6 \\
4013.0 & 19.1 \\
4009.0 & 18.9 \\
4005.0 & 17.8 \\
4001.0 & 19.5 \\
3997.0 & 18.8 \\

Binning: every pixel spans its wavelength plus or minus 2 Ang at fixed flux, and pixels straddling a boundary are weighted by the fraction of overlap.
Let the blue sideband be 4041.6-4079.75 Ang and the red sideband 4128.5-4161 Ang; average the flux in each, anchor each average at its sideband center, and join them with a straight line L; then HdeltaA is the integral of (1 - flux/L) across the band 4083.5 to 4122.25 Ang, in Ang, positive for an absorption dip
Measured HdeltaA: 3.6 Ang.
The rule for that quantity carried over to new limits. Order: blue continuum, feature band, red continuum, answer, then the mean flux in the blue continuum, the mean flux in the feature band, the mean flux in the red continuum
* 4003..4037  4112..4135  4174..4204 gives 0.6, 19.1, 18.5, 18.9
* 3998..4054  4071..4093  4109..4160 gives 1.5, 19.4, 17.8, 18.8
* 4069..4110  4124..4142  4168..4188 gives -0.8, 17.1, 18.8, 18.8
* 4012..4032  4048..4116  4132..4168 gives 5.6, 19.4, 17.8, 19.3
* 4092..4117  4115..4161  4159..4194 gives -3.0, 16.6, 18.9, 19.2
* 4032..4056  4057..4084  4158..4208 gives 1.8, 19.7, 18.3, 19.1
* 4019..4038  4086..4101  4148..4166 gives 2.2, 19.4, 16.5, 19.4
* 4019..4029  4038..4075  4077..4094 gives -0.6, 19.7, 19.1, 17.9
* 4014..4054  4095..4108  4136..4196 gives 2.6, 19.6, 15.6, 19.2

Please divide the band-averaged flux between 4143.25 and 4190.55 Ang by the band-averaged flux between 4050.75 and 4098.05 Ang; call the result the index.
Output 1.06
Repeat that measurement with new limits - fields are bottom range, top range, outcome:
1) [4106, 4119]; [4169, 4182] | 1.05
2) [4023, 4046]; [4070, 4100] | 0.89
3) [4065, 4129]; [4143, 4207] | 1.08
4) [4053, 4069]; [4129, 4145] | 1.02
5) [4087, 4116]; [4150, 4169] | 1.16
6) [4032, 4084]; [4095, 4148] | 0.95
